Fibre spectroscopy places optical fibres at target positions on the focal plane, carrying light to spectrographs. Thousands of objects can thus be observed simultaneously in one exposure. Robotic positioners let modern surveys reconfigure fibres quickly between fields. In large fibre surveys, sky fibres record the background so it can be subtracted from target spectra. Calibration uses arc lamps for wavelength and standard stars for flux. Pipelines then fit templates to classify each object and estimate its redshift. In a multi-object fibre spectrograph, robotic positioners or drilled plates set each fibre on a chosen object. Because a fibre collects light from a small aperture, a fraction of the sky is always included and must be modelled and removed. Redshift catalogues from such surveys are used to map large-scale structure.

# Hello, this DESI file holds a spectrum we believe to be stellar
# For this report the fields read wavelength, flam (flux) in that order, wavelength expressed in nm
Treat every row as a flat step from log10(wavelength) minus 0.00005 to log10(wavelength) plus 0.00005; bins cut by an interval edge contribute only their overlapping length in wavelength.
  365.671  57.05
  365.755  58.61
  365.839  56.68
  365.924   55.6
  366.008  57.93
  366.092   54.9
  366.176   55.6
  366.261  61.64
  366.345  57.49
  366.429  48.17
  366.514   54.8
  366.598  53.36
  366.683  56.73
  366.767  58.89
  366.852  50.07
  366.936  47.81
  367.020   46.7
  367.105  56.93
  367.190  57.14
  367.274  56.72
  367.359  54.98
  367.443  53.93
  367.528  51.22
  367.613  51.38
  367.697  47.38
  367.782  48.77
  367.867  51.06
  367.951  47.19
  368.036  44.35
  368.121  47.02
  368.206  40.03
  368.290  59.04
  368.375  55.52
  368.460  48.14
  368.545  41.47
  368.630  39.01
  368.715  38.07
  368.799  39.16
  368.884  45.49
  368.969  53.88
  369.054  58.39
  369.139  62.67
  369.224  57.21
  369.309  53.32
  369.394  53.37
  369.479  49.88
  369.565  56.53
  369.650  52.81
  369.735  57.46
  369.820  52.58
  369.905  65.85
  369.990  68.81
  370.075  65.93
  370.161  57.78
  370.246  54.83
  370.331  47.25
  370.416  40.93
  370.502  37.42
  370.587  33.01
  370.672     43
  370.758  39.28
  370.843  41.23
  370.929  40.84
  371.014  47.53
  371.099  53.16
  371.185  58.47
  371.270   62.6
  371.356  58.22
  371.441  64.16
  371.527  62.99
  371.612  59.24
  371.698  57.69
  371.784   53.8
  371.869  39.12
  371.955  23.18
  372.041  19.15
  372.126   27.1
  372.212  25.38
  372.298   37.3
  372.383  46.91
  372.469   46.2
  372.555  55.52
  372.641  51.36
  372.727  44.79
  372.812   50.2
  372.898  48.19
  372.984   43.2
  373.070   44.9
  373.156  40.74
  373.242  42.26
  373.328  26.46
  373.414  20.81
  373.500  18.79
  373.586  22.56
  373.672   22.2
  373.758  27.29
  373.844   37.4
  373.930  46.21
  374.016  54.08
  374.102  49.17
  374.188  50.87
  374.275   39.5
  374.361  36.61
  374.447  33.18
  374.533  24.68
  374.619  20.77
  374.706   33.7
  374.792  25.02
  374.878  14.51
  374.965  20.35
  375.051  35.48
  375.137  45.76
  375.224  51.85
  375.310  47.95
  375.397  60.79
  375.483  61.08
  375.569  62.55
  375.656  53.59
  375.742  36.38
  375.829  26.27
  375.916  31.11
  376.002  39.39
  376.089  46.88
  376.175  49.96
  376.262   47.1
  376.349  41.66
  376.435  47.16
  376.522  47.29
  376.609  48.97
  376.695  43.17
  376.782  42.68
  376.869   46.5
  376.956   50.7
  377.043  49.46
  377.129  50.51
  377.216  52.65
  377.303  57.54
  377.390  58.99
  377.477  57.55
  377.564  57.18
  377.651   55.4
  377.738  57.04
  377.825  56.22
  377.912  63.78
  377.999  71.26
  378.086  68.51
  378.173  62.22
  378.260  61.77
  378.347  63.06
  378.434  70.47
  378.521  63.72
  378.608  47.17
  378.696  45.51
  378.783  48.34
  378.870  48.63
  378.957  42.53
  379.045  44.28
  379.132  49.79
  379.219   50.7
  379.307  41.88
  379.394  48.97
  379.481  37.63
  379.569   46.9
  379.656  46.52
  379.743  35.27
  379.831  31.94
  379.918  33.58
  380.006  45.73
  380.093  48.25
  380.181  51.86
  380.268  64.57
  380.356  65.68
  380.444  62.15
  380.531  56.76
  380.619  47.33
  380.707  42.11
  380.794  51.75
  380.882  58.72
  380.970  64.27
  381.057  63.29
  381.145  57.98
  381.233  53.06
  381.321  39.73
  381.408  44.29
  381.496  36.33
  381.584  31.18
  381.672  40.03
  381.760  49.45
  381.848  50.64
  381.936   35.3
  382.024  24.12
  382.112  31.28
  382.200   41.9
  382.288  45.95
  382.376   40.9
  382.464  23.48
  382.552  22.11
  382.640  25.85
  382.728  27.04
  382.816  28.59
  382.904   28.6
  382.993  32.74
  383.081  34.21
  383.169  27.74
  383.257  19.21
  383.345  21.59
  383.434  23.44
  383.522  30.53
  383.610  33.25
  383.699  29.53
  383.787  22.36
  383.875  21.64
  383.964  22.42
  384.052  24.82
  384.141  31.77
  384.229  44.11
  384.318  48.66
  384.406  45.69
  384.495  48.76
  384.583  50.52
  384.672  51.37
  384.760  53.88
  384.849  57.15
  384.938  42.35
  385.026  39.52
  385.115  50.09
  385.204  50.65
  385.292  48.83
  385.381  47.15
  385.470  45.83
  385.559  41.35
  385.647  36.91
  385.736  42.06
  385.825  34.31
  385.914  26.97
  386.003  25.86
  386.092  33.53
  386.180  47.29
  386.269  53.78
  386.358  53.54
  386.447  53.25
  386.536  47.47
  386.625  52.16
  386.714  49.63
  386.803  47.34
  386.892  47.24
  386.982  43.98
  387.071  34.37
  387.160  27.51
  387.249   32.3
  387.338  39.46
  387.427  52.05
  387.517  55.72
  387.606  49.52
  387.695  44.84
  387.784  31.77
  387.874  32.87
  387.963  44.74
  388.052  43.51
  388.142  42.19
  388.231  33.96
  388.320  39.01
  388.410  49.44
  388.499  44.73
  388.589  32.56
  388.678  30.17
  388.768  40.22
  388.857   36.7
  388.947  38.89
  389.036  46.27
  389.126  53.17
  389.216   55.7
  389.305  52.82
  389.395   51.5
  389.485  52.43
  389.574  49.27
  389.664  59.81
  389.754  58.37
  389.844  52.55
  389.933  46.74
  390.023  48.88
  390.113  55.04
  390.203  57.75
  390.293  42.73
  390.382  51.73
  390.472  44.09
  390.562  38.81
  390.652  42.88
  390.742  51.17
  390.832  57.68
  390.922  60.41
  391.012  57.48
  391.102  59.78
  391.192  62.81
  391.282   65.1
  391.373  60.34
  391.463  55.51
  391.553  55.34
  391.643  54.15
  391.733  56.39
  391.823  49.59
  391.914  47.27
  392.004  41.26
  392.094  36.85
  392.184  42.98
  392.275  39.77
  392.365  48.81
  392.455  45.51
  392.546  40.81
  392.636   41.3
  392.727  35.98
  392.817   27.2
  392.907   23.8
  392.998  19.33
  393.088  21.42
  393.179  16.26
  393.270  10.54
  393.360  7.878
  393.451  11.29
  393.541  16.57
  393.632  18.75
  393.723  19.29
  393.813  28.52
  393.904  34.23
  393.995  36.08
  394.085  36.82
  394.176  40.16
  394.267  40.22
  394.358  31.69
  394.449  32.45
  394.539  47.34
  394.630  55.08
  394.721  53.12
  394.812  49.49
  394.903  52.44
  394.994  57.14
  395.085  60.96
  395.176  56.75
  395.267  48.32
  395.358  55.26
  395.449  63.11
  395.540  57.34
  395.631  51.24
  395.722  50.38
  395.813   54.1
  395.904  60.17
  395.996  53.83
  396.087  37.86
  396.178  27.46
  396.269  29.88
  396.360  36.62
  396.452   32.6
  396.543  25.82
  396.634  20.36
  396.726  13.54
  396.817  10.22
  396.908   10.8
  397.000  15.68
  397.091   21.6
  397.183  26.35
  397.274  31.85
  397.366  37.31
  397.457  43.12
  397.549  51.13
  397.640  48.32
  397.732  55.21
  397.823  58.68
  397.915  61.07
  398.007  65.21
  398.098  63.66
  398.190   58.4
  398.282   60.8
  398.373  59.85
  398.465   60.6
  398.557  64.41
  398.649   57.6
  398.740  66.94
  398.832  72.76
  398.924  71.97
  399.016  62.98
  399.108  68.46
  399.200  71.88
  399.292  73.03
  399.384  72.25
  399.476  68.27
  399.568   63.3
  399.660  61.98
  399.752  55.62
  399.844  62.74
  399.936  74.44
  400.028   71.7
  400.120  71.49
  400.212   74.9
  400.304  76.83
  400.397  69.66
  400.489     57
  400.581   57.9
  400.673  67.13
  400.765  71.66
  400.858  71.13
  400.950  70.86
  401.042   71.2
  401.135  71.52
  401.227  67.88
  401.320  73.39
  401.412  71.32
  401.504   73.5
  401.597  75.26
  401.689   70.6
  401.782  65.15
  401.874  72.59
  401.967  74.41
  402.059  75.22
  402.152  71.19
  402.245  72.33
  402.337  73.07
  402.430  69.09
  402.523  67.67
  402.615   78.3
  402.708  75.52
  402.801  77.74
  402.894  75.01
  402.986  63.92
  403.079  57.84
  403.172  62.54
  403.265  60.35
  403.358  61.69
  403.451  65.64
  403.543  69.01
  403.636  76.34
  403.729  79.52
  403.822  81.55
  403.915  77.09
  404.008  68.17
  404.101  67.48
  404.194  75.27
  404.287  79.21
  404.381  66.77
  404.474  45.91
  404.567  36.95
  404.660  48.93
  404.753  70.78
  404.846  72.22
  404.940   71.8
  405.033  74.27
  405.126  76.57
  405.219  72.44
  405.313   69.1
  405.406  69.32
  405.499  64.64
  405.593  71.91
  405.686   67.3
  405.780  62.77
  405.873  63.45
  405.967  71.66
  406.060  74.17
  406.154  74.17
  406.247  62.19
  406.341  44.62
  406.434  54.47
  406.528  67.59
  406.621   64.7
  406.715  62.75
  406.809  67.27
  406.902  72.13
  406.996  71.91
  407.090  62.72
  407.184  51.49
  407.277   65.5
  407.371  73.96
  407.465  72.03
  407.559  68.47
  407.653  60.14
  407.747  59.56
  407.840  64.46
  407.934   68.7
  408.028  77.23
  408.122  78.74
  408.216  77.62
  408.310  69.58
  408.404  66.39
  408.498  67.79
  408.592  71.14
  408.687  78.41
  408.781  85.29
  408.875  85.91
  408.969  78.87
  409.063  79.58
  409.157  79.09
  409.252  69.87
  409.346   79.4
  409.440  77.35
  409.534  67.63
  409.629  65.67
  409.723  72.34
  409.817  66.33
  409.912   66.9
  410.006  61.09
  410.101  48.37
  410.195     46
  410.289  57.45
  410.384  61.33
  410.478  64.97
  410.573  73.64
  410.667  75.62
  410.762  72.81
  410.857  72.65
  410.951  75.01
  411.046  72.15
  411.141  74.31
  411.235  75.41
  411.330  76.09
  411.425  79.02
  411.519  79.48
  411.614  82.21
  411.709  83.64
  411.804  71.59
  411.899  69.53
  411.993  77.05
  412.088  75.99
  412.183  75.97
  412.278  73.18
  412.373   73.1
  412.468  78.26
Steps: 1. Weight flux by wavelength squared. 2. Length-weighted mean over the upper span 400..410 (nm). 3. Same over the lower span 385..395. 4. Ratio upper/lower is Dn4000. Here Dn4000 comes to 1.75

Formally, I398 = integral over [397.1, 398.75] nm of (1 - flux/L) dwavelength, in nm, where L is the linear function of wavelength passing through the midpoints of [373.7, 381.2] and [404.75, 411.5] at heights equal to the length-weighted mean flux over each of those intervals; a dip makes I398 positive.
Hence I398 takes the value 0.25 nm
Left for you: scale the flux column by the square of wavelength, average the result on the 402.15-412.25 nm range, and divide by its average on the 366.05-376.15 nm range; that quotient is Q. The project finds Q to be 1.82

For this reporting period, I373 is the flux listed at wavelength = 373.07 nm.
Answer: 44.9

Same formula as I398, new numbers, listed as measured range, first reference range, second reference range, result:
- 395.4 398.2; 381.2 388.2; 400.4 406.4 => 0.83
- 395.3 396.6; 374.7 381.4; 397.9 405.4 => 0.38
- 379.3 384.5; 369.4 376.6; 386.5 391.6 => 0.70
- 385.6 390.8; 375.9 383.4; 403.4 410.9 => 0.85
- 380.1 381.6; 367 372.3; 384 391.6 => -0.16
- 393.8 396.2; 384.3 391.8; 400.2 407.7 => 0.38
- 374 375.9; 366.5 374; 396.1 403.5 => 0.36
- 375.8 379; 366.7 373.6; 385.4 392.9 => -0.33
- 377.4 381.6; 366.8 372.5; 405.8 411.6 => 0.17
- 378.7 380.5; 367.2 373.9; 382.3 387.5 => -0.25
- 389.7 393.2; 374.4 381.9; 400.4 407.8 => 0.69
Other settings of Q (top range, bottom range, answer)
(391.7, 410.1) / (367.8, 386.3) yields 1.48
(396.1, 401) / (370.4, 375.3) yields 1.53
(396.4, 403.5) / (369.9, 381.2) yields 1.47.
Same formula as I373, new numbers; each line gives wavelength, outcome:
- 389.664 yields 59.81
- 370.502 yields 37.42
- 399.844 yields 62.74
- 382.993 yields 32.74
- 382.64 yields 25.85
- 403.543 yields 69.01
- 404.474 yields 45.91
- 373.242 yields 42.26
